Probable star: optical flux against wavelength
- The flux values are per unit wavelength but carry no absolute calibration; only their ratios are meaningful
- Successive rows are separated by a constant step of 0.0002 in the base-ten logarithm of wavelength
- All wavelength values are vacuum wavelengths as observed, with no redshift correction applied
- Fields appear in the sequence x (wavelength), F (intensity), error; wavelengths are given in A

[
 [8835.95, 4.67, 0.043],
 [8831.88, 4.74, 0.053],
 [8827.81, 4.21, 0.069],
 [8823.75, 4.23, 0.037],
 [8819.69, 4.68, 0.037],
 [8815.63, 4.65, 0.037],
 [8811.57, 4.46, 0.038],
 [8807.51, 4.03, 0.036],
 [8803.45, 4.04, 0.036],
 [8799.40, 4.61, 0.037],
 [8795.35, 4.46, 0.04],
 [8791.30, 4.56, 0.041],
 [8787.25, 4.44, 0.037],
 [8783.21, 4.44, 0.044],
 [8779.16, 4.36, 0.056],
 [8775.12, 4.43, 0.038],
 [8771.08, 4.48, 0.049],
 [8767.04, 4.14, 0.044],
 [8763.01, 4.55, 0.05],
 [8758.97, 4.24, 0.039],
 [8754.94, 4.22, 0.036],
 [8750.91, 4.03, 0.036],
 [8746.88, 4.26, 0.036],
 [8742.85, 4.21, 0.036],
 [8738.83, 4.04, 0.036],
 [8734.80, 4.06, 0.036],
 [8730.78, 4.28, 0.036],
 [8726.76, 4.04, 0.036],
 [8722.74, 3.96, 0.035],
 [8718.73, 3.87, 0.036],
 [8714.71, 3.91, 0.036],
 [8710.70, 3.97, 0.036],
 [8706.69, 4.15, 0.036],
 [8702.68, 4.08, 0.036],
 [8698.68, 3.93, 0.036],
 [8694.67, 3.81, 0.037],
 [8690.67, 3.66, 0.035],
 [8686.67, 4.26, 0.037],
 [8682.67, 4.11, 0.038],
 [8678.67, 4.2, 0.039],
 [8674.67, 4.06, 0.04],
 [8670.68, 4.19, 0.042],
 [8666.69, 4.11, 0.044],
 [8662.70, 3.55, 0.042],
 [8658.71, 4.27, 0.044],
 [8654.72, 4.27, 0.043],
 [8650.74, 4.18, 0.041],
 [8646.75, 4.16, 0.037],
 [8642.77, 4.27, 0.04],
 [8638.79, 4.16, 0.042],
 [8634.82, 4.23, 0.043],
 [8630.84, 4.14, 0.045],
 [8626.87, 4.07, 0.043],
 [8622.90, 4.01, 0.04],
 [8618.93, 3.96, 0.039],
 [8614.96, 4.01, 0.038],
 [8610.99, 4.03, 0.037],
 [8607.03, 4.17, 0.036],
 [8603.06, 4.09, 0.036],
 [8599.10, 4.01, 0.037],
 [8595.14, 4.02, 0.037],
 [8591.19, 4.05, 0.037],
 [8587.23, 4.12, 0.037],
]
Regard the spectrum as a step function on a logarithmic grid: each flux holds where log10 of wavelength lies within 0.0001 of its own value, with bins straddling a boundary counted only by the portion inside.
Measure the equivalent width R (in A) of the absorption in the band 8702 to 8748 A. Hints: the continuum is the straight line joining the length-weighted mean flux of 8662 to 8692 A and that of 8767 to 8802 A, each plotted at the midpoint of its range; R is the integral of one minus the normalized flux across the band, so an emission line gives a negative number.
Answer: 1.7 A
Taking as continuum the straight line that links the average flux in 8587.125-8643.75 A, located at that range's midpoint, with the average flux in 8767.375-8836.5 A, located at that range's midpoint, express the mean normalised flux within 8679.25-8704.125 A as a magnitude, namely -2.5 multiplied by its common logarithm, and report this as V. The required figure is 0.06 mag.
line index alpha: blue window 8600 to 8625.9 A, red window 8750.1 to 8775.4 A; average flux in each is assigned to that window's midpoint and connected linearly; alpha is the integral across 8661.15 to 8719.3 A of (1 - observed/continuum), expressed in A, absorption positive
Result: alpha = 2.5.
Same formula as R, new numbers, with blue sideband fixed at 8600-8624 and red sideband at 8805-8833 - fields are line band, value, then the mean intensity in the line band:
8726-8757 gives 0.9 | 4.15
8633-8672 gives -0.2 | 4.14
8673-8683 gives 0.1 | 4.12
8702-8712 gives 0.3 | 4.07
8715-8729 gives 0.9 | 3.96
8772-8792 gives -0.4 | 4.44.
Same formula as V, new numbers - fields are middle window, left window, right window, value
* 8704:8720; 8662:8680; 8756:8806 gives 0.05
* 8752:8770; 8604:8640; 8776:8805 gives 0.02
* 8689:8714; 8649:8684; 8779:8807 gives 0.07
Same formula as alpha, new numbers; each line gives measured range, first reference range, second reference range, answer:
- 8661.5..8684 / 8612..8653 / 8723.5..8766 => 0.5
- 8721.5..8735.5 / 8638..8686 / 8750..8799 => 0.6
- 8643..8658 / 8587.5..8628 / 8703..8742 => -0.6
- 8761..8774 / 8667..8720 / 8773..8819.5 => -0.3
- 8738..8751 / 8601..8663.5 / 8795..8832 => 0.4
